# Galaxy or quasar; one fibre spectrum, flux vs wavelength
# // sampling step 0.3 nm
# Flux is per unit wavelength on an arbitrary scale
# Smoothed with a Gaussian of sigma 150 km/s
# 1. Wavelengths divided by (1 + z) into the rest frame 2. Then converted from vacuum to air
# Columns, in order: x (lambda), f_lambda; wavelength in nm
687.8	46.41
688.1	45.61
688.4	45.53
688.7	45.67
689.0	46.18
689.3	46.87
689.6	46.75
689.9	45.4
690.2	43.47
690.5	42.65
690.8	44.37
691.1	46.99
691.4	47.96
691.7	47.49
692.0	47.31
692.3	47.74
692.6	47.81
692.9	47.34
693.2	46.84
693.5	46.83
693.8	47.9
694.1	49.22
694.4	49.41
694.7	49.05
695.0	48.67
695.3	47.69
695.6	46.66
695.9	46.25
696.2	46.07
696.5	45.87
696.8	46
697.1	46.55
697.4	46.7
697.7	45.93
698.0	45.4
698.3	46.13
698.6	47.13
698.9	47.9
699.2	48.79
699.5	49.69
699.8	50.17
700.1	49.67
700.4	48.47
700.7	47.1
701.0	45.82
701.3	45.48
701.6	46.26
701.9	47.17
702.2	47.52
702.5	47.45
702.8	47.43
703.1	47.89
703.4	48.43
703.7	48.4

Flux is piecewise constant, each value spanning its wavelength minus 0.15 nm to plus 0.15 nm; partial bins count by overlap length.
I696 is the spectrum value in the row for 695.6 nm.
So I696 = 46.66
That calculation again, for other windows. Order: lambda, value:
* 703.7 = 48.4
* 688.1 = 45.61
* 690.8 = 44.37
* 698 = 45.4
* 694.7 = 49.05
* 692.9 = 47.34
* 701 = 45.82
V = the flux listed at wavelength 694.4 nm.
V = 49.41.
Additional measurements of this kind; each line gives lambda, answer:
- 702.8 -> 47.43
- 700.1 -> 49.67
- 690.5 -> 42.65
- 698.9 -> 47.9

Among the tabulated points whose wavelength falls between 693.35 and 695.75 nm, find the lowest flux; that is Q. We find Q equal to 46.66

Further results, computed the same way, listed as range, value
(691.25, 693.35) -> 46.84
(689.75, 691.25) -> 42.65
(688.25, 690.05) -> 45.4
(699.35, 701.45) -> 45.48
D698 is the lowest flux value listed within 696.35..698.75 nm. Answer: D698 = 45.4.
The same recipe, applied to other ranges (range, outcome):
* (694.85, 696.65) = 45.87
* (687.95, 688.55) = 45.53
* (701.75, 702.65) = 47.17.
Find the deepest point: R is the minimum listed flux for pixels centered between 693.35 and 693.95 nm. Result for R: 46.83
